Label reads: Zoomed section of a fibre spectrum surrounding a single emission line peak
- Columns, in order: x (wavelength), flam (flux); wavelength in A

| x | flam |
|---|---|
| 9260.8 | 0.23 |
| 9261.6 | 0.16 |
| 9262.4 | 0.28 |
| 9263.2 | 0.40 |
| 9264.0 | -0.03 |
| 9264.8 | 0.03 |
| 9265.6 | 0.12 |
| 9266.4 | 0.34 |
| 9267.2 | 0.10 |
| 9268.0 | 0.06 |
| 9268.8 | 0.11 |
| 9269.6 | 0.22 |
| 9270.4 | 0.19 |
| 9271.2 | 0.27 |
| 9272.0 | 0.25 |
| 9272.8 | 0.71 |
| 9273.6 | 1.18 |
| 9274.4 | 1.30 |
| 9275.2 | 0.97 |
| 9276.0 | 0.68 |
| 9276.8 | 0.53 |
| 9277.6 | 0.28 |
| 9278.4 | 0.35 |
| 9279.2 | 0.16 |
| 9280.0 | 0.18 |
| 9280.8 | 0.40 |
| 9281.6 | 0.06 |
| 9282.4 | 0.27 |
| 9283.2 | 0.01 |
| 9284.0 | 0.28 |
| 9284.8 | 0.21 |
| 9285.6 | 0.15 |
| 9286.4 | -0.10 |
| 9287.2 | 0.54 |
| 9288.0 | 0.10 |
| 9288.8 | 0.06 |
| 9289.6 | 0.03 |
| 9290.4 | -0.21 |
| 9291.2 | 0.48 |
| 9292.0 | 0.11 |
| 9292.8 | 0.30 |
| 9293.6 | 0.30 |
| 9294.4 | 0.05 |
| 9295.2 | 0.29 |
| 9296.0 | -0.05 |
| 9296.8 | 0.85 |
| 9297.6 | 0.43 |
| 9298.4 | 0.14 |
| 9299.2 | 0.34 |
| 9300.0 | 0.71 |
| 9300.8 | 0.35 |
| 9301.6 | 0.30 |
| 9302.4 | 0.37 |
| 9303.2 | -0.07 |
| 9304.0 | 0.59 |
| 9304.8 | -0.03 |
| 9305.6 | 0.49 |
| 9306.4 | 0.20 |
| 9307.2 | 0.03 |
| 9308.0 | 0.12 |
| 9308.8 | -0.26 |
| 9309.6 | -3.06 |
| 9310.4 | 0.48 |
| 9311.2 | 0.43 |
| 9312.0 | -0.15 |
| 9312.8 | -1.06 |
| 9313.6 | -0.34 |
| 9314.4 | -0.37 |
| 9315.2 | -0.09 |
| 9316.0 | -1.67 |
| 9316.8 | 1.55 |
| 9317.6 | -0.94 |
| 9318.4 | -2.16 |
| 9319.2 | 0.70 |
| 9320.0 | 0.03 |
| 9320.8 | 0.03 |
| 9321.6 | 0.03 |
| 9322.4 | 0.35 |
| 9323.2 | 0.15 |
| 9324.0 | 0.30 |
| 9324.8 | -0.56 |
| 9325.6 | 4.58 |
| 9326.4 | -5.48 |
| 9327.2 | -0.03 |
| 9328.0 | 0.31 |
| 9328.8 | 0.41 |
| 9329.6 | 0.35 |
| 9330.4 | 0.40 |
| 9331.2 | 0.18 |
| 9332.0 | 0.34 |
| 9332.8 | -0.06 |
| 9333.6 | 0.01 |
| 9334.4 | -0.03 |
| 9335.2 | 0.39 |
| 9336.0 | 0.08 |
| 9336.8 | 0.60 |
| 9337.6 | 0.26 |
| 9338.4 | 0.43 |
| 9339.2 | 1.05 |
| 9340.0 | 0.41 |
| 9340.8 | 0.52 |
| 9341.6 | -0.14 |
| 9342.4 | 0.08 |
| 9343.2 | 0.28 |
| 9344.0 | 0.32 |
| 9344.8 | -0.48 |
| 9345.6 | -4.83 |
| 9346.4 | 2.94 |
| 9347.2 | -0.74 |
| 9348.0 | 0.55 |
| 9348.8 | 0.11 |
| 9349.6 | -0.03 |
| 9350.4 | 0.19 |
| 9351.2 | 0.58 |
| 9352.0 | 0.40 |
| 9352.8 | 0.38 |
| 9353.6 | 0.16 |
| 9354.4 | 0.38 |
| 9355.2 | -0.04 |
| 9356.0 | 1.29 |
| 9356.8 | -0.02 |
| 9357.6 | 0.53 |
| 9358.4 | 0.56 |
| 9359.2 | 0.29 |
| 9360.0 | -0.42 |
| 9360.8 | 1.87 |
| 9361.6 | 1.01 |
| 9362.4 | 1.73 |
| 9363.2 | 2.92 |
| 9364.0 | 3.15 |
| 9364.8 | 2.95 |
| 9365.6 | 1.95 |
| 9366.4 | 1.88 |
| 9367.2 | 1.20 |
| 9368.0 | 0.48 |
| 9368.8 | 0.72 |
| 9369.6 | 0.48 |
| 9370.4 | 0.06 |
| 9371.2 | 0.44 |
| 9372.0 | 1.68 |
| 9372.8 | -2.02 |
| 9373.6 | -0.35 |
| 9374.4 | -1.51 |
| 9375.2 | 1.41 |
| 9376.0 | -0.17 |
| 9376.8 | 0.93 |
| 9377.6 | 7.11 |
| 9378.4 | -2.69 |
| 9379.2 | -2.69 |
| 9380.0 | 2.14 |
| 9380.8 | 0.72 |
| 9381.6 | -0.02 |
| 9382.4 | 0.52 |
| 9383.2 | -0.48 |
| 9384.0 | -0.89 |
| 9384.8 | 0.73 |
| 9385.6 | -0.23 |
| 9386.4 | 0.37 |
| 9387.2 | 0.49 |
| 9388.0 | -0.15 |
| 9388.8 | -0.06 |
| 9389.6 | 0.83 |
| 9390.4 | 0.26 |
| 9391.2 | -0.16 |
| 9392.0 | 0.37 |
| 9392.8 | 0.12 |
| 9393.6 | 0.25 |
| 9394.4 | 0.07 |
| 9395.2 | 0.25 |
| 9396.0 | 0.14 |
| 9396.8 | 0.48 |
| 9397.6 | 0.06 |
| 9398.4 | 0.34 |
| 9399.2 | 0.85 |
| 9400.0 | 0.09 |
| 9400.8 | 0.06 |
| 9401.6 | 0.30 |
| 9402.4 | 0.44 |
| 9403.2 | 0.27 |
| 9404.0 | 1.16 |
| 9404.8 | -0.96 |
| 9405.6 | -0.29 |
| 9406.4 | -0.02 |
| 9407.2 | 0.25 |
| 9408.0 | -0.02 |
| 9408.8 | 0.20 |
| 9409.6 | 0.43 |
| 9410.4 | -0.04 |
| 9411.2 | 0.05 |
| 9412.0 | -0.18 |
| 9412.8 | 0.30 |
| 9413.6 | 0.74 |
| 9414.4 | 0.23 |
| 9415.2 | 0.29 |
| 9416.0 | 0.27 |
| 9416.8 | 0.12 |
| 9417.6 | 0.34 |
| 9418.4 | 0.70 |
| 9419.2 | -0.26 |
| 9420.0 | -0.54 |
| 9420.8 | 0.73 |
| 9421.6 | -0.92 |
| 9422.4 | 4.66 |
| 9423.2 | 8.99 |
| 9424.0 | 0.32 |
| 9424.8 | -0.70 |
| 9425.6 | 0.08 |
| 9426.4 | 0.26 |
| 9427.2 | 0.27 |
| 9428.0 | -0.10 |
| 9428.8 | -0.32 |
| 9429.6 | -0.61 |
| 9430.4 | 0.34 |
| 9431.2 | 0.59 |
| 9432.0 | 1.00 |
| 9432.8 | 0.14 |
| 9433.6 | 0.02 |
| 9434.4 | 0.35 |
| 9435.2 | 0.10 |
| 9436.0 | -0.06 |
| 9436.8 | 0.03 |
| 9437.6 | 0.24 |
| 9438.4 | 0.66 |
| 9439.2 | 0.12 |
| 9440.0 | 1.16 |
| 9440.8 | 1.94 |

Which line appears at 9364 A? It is [O III] 5007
